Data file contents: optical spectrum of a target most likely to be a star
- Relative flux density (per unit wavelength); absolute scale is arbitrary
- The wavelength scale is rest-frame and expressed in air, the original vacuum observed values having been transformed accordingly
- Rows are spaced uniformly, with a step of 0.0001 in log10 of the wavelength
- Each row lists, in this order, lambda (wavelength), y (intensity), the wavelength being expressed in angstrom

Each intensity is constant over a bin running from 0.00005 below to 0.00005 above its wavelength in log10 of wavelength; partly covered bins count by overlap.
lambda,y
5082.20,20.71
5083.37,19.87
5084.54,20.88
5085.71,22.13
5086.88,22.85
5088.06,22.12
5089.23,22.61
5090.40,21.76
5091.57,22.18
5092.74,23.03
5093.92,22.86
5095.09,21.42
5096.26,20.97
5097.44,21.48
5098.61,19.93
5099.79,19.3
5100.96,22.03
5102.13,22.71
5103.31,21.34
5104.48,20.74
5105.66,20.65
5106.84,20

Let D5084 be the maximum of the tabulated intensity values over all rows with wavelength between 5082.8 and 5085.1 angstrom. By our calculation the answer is 20.88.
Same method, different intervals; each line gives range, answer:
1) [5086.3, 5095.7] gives 23.03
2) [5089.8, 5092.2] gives 22.18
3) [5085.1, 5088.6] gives 22.85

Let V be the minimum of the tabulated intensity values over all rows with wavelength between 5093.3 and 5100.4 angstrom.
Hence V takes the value 19.3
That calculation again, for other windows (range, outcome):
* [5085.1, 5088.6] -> 22.12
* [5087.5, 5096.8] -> 20.97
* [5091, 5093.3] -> 22.18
